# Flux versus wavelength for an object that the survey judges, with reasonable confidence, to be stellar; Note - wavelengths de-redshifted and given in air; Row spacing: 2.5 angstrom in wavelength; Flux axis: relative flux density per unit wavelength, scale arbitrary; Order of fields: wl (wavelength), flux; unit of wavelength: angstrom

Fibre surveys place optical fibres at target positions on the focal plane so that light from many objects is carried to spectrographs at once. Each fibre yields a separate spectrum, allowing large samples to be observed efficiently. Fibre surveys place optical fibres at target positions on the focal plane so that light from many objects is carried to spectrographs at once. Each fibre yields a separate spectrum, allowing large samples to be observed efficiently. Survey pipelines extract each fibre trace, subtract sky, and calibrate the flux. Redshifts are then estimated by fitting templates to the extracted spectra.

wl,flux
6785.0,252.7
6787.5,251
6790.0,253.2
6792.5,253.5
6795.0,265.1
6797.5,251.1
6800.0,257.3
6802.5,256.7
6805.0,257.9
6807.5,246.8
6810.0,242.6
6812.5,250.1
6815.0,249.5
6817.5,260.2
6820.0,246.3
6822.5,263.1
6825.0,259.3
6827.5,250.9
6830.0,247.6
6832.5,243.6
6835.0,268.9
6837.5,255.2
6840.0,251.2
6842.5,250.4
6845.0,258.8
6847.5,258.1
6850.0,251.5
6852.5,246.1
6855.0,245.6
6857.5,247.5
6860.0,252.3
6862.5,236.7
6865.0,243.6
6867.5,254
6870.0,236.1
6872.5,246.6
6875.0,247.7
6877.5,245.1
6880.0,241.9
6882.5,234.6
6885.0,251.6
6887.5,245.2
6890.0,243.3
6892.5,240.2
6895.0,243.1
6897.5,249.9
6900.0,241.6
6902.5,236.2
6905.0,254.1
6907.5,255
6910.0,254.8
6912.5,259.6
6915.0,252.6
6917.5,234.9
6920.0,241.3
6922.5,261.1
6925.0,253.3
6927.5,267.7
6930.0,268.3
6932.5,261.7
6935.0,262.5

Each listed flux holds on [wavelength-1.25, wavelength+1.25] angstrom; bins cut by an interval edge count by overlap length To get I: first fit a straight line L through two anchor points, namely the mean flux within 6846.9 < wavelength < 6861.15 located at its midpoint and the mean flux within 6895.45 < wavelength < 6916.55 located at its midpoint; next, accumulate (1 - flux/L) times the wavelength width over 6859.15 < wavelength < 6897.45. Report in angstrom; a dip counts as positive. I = 0.9 angstrom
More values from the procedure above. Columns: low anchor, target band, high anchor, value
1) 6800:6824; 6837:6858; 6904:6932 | 0.16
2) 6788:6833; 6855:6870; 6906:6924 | 0.38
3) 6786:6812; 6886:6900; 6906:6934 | 0.59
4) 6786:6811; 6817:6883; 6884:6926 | 0.30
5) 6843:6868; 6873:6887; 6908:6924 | 0.31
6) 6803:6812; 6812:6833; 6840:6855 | -0.16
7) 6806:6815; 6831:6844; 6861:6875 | -0.43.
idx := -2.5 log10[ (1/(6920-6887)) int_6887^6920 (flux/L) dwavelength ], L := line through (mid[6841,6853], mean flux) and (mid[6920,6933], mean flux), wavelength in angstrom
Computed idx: 0.05 mag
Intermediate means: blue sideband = 253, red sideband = 260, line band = 247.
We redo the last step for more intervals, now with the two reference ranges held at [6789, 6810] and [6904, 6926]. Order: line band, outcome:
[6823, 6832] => 0.005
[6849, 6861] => 0.020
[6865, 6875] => 0.032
